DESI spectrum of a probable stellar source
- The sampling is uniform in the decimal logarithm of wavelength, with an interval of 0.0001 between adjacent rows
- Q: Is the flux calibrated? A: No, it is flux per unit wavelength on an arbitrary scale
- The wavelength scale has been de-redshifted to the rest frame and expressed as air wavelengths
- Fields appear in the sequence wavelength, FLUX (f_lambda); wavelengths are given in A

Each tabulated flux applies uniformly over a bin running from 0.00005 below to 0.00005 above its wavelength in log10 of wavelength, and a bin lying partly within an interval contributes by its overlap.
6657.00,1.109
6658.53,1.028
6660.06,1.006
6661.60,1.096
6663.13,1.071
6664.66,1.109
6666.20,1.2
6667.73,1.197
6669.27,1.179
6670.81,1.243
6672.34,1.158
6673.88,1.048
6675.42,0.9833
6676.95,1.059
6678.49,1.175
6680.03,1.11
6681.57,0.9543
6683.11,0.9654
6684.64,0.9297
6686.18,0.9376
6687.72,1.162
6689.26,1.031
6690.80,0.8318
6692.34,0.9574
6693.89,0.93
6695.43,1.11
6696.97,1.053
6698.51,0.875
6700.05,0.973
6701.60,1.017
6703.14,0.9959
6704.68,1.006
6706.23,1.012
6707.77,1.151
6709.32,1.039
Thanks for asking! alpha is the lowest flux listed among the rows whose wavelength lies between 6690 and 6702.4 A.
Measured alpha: 0.8318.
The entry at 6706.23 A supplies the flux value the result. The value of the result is 1.012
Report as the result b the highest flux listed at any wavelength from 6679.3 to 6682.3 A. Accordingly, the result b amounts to 1.11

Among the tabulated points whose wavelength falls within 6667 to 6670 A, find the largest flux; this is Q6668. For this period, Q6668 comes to 1.197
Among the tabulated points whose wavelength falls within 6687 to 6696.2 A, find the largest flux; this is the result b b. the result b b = 1.162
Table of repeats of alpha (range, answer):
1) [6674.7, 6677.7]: 0.9833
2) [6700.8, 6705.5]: 0.9959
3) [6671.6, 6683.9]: 0.9543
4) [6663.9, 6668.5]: 1.109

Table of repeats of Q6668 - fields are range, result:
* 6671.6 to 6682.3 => 1.175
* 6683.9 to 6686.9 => 0.9376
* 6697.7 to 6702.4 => 1.017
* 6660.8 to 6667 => 1.2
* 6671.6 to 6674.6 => 1.158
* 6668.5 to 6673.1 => 1.243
